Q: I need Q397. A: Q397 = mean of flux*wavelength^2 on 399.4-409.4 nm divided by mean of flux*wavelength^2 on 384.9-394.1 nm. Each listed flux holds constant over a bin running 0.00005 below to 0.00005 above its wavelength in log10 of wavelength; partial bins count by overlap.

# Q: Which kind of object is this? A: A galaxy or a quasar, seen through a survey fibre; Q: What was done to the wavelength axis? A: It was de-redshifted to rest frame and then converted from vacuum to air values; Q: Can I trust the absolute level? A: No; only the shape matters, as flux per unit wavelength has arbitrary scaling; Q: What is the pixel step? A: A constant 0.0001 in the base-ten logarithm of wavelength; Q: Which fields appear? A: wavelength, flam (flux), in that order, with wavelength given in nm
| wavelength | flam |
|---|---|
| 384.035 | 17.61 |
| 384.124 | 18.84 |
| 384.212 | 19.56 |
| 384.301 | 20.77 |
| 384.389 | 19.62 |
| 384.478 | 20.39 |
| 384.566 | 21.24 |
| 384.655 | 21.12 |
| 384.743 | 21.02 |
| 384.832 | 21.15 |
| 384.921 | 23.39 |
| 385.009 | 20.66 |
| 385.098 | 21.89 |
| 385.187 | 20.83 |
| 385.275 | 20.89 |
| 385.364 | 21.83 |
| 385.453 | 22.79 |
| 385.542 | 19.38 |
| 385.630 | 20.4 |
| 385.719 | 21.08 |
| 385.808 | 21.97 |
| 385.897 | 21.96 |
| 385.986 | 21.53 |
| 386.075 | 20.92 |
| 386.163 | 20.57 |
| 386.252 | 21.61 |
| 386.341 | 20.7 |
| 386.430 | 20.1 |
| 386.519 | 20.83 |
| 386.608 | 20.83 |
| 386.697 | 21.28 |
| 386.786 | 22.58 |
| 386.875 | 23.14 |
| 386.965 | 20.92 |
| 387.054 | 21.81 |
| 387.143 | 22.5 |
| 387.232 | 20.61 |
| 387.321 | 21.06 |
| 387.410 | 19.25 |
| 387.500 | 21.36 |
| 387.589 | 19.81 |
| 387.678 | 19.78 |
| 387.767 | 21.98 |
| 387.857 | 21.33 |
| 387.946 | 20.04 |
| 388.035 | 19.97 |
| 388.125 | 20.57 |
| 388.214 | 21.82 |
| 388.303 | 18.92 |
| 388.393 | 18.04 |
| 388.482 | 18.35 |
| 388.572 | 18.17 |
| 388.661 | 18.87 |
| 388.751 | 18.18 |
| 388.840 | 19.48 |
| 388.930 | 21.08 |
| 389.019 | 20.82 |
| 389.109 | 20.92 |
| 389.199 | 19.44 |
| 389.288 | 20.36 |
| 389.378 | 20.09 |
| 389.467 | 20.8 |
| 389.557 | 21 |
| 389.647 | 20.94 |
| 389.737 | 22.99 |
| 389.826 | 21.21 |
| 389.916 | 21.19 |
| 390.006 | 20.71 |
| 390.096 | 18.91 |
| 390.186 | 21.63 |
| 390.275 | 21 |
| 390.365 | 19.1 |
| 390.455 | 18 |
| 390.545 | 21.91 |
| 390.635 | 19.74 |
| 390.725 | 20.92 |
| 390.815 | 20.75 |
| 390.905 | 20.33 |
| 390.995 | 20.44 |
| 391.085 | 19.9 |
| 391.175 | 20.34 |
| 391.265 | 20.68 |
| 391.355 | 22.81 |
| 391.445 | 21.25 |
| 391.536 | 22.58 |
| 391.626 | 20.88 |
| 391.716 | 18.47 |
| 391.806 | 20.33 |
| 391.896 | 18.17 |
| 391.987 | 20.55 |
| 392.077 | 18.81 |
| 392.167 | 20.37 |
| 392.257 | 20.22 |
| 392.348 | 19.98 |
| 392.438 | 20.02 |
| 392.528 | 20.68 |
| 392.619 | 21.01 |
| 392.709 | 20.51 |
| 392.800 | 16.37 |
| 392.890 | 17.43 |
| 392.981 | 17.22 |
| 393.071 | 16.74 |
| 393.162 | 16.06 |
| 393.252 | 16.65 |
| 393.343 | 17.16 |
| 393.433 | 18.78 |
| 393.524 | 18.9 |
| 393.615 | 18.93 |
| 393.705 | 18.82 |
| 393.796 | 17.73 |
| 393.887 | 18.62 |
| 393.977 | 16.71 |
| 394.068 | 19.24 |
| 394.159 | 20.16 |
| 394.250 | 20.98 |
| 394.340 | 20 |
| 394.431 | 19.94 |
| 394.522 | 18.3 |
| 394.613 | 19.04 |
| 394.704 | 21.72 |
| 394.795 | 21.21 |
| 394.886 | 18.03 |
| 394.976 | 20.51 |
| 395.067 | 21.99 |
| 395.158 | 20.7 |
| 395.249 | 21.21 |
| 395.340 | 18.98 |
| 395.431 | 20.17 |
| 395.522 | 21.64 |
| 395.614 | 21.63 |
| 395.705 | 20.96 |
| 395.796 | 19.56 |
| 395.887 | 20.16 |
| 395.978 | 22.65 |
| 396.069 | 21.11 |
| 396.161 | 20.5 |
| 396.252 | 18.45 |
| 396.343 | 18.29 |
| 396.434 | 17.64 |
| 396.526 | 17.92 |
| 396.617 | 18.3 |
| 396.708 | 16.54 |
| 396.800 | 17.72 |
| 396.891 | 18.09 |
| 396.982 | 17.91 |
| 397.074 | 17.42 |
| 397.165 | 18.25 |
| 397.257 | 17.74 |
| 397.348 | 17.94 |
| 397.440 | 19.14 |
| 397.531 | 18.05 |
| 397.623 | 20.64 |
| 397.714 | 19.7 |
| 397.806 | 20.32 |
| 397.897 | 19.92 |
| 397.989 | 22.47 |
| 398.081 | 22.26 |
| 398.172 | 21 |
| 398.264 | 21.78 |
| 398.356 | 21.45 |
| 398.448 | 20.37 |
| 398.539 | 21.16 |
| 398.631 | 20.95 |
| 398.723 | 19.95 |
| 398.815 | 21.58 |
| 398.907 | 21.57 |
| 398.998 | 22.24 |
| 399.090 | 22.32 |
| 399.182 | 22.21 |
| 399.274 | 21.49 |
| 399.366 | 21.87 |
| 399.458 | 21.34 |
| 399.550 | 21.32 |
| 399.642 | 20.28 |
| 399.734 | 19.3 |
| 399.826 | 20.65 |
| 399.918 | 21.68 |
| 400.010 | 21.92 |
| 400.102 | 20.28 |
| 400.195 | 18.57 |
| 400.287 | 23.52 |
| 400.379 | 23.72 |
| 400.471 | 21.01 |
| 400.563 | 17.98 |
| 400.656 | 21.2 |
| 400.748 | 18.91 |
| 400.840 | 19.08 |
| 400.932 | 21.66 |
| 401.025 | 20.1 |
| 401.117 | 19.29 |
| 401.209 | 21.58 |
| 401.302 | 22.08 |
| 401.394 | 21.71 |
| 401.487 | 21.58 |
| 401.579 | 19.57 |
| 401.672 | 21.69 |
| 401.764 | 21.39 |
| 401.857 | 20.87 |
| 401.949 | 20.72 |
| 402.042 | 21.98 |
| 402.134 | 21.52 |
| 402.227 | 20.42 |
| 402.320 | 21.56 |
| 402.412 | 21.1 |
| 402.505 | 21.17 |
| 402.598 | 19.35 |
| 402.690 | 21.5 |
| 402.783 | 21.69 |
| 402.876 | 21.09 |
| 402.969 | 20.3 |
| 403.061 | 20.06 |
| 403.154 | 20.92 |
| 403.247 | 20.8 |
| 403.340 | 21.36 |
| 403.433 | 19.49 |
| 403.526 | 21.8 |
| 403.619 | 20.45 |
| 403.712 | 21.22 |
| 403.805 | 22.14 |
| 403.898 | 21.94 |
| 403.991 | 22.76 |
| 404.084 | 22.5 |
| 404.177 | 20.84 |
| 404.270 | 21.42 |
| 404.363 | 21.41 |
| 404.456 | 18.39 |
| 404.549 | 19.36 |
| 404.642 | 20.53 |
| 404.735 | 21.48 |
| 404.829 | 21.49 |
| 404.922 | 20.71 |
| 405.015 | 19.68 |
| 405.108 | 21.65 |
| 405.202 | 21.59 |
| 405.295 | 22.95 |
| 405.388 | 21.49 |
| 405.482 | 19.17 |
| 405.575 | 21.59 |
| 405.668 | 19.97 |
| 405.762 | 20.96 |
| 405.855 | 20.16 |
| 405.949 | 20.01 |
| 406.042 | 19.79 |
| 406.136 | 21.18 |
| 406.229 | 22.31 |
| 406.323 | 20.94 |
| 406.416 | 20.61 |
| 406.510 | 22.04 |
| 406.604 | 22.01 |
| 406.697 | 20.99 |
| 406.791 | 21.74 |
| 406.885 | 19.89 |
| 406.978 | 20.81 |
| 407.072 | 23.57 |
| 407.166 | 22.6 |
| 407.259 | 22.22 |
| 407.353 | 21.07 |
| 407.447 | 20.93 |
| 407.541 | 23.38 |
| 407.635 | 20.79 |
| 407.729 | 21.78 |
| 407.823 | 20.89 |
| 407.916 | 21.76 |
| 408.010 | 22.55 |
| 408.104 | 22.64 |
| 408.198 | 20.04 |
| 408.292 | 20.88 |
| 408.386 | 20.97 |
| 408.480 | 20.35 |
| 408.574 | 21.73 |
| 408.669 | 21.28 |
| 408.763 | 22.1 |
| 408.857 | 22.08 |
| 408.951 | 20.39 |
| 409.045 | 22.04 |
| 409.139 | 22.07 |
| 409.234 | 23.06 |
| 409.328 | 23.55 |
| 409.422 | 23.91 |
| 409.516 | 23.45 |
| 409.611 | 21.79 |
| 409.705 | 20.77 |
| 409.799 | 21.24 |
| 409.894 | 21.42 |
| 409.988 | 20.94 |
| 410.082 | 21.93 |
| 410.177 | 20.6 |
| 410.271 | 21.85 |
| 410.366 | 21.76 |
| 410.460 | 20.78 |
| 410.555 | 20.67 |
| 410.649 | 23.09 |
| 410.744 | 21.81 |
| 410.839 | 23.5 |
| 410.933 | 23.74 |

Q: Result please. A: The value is 1.13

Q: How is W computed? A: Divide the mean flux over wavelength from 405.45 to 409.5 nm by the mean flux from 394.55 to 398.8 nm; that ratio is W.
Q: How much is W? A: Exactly 1.08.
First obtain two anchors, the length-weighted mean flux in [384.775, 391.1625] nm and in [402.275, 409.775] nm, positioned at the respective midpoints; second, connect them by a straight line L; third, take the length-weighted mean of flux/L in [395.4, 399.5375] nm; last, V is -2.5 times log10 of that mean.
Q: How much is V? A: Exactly 0.048 mag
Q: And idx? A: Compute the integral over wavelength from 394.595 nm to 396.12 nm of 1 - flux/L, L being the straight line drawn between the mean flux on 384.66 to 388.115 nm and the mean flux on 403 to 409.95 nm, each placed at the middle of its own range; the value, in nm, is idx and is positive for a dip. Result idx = 0.04 nm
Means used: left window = 21.1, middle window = 20.7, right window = 21.4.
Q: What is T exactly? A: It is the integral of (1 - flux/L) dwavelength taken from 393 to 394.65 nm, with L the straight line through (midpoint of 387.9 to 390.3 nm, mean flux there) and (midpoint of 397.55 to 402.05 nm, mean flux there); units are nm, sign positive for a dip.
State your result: 0.17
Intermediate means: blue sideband 20.2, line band 18.5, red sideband 21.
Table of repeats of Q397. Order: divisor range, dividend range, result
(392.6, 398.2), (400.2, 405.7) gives 1.13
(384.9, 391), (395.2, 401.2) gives 1.03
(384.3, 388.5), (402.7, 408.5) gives 1.11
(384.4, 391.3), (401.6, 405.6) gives 1.10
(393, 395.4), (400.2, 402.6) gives 1.14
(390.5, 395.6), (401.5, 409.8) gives 1.15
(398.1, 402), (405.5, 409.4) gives 1.06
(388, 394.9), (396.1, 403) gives 1.08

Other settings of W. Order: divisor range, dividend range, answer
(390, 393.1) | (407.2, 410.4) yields 1.09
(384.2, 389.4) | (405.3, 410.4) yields 1.04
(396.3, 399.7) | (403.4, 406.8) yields 1.05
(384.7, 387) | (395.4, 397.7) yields 0.90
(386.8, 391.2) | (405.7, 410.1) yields 1.06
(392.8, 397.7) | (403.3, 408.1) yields 1.12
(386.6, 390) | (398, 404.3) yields 1.03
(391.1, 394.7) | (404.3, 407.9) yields 1.09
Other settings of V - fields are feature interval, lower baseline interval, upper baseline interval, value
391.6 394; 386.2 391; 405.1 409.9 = 0.11 mag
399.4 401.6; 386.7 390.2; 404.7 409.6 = 0.02 mag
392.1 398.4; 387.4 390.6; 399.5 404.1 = 0.06 mag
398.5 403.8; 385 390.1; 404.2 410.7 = 0.01 mag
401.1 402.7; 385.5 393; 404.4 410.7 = 0.00 mag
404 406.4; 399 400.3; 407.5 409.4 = 0.03 mag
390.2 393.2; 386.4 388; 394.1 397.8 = 0.02 mag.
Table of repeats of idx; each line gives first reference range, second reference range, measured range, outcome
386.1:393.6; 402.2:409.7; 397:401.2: 0.05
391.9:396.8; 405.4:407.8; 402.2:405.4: -0.04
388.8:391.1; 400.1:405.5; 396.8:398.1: 0.10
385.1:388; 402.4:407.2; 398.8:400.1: -0.02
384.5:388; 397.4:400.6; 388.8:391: 0.06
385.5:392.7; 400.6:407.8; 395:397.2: 0.13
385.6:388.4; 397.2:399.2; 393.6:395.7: 0.09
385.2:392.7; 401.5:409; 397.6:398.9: 0.00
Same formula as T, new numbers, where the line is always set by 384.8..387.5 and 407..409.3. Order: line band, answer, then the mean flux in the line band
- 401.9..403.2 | 0.04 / 21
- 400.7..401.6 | 0.04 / 20.6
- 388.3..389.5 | 0.10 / 19.5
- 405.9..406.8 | 0.02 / 21.1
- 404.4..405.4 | 0.04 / 20.8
